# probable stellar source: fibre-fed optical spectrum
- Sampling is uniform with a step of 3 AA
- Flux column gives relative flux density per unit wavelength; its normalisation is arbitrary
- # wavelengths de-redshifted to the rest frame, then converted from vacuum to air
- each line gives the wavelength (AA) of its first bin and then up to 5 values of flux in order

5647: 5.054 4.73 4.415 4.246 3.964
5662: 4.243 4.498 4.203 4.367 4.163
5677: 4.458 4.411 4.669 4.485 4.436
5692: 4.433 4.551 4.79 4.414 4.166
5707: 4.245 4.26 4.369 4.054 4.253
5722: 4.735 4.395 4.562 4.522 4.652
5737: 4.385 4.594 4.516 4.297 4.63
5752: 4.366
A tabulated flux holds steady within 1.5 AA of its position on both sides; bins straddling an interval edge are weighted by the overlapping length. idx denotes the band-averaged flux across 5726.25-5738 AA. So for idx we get 4.53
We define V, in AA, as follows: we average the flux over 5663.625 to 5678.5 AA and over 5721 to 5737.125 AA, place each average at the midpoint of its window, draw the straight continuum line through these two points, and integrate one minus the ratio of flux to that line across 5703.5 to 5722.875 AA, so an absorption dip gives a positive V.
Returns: 0.9 AA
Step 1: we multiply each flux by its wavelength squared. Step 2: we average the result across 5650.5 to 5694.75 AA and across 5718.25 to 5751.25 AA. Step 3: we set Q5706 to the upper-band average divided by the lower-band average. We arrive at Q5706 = 1.05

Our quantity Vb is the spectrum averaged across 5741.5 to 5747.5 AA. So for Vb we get 4.41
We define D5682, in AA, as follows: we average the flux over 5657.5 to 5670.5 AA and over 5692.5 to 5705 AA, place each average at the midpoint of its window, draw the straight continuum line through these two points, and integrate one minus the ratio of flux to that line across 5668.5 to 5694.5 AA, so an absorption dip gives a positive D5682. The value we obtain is -0.4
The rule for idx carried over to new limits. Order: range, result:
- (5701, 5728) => 4.33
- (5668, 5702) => 4.46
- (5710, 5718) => 4.22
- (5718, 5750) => 4.51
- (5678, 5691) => 4.5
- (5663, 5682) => 4.36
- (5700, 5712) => 4.27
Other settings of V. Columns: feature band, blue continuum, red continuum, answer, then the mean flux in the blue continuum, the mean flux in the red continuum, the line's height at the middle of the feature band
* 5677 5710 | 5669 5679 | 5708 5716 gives -1.21 AA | 4.33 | 4.26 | 4.29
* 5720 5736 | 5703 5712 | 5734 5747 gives -0.63 AA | 4.23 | 4.48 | 4.39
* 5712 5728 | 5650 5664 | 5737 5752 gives 0.17 AA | 4.28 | 4.48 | 4.43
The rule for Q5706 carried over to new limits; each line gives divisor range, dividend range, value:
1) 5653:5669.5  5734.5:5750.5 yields 1.09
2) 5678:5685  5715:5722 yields 0.96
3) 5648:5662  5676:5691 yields 1.04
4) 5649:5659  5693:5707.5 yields 1.03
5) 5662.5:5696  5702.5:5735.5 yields 1.01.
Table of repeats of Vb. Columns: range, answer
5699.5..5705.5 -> 4.29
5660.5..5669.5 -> 4.31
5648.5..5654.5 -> 4.57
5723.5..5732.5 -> 4.49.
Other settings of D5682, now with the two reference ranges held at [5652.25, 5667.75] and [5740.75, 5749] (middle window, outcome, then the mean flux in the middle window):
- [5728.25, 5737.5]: -0.22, 4.54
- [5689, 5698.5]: -0.45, 4.55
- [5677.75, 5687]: -0.44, 4.52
